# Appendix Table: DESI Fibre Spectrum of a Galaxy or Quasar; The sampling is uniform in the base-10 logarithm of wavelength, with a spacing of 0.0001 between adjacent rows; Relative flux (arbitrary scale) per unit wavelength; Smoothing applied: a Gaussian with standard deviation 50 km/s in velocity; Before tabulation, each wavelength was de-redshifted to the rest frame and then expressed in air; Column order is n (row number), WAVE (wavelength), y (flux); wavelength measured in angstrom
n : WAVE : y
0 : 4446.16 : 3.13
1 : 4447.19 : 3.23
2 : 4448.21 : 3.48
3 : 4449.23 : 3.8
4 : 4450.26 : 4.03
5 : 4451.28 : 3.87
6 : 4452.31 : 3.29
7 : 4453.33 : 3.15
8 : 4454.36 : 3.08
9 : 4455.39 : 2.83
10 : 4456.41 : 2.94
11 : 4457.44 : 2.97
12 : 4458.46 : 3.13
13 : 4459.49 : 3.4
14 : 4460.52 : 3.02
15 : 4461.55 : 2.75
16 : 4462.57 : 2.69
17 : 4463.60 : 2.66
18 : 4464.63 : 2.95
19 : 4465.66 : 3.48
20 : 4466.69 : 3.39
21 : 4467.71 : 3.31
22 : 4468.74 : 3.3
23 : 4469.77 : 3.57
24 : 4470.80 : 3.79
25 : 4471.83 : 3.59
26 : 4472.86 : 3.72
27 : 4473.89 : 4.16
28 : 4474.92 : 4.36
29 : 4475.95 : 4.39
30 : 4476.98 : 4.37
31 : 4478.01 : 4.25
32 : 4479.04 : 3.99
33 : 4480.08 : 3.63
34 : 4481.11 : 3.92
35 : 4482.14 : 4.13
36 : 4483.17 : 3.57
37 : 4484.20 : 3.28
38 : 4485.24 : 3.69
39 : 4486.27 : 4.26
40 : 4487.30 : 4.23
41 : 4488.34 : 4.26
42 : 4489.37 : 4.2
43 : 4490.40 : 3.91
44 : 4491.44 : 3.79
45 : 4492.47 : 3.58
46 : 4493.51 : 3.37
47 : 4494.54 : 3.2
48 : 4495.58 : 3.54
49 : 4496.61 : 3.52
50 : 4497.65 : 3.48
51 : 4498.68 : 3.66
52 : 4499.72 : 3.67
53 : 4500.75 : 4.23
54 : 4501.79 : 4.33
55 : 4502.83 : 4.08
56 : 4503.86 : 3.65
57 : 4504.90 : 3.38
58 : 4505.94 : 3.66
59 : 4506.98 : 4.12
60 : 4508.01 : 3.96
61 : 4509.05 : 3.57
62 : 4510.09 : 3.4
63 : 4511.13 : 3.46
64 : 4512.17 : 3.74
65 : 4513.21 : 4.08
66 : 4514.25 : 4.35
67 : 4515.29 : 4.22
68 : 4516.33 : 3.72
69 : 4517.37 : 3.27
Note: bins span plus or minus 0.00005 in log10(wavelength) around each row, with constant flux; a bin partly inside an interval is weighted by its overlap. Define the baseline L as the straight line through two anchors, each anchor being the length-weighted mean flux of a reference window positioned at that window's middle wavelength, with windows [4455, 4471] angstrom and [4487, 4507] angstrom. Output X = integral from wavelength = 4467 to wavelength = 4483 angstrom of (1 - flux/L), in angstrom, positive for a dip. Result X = -2.5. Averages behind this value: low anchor 3.13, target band 3.89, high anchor 3.78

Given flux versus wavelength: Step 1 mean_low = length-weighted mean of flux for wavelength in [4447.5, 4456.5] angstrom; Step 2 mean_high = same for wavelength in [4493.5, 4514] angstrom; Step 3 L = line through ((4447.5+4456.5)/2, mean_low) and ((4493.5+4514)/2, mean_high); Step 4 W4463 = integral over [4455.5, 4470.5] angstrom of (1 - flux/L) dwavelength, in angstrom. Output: 1.6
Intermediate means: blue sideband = 3.4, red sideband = 3.72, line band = 3.11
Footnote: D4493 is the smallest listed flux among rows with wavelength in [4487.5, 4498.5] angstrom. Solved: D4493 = 3.2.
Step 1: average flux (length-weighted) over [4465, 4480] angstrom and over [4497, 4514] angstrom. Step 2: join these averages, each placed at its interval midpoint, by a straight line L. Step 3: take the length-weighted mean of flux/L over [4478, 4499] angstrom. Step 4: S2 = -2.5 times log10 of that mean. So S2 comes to 0.01 mag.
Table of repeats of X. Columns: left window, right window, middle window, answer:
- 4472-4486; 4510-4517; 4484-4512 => 1.0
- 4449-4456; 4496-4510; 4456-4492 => -0.6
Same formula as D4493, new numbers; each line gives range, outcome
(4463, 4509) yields 2.66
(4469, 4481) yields 3.57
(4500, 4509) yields 3.38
